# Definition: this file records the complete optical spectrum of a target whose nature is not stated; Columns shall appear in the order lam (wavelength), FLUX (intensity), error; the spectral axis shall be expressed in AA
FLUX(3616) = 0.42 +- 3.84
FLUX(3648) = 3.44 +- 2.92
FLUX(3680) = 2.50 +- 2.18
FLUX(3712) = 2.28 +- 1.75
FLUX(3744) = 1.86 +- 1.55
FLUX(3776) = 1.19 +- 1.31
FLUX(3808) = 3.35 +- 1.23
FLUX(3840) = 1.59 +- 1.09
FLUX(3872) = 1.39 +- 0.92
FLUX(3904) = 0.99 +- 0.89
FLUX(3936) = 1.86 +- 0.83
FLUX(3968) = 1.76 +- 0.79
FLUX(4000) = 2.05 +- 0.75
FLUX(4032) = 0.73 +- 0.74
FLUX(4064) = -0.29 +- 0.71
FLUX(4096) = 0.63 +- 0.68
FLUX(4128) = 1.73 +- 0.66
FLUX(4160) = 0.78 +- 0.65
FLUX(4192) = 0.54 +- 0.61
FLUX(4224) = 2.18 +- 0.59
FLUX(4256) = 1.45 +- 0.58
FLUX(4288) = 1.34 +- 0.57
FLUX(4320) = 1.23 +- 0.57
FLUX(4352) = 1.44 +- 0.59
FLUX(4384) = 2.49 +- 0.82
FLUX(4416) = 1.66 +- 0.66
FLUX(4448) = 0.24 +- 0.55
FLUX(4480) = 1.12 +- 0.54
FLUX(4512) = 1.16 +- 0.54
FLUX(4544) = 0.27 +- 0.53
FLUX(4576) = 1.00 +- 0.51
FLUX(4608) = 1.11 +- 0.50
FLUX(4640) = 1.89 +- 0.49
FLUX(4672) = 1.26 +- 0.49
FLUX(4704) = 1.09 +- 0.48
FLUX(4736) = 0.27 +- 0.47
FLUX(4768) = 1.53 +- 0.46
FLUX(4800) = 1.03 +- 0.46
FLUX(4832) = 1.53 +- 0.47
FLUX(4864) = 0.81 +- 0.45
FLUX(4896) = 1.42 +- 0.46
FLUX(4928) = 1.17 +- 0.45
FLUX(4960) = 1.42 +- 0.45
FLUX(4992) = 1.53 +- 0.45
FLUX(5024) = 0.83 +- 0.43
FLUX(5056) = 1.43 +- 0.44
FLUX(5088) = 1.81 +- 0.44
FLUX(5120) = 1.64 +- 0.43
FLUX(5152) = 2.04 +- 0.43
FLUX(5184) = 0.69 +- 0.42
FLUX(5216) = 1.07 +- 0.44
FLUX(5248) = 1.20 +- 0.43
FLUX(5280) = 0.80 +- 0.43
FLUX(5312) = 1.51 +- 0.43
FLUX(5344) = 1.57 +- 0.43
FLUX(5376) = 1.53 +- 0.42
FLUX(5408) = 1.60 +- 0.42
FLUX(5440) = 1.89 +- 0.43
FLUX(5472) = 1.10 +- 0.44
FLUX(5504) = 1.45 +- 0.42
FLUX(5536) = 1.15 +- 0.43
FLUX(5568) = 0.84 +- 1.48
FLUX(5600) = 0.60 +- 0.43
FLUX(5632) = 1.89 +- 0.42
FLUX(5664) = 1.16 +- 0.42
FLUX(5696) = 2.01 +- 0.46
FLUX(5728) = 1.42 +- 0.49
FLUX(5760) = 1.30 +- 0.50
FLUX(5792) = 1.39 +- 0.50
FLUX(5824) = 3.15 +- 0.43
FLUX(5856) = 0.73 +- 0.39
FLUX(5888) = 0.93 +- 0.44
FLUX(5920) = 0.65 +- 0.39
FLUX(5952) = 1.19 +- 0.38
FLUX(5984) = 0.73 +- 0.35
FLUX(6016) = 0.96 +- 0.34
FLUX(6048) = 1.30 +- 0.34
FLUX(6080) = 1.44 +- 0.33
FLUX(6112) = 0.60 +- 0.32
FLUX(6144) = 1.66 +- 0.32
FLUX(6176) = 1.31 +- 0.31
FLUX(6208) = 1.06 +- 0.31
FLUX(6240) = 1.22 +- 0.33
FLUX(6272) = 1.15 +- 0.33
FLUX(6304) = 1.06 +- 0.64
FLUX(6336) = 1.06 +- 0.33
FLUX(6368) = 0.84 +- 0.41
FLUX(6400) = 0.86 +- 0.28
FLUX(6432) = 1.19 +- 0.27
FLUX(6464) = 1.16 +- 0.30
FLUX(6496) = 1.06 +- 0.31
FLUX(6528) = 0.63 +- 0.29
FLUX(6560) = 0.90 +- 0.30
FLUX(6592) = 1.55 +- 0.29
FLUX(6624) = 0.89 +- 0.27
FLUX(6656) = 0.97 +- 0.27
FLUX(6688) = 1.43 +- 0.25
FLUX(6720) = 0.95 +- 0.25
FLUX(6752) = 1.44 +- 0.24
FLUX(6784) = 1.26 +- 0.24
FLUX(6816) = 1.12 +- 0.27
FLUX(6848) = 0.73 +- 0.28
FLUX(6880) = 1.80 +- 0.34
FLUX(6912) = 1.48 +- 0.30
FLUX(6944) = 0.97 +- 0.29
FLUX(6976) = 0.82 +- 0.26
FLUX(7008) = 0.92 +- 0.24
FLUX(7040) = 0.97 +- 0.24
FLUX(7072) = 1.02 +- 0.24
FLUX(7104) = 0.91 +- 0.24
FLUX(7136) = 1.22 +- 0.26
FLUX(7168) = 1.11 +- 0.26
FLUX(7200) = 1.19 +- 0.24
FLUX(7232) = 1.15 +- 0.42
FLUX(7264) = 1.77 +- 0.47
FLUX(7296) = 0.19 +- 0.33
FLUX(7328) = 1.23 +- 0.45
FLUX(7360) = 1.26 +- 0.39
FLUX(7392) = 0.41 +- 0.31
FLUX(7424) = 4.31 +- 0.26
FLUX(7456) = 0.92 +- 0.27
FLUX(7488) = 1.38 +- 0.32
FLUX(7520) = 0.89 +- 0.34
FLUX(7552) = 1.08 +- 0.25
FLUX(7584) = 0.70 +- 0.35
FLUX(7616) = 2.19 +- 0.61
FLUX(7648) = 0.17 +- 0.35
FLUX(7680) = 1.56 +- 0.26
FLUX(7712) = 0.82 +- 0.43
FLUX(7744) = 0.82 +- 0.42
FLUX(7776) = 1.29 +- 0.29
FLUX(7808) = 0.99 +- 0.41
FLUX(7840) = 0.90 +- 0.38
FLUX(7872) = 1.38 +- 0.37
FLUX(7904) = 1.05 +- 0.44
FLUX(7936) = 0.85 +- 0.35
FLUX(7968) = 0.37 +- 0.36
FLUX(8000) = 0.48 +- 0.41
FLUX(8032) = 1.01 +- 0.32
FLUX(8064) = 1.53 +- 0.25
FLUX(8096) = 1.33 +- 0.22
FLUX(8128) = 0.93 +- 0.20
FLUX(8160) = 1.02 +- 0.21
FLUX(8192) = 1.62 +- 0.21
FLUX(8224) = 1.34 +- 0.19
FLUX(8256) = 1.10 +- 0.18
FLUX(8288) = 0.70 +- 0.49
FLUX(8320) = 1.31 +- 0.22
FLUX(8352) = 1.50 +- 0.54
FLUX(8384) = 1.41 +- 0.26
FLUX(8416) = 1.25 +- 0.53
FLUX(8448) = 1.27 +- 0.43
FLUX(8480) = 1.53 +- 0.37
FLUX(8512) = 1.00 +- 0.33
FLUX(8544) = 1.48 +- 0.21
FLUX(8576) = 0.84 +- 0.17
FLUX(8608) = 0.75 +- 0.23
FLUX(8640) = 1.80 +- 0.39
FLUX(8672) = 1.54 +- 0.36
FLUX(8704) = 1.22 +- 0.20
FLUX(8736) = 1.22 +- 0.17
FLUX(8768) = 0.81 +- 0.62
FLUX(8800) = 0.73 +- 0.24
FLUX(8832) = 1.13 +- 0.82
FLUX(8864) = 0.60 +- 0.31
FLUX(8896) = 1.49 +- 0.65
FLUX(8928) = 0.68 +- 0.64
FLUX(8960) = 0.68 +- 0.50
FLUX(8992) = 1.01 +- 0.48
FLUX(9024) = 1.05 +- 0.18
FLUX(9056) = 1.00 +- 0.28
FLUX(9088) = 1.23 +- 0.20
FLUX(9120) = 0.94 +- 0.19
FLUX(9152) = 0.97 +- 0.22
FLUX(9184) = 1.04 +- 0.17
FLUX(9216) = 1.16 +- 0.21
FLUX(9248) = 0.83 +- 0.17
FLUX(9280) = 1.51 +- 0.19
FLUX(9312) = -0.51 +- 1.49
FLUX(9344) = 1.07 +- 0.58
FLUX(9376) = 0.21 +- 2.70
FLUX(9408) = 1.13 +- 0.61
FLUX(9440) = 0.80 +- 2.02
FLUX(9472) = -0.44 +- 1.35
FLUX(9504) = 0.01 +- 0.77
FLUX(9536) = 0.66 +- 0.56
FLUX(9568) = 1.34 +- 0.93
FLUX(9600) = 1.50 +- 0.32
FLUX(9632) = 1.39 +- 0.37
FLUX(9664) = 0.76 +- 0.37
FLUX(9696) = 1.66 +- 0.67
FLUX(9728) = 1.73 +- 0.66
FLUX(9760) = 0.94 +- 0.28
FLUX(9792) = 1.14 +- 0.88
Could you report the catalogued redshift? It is 0.99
